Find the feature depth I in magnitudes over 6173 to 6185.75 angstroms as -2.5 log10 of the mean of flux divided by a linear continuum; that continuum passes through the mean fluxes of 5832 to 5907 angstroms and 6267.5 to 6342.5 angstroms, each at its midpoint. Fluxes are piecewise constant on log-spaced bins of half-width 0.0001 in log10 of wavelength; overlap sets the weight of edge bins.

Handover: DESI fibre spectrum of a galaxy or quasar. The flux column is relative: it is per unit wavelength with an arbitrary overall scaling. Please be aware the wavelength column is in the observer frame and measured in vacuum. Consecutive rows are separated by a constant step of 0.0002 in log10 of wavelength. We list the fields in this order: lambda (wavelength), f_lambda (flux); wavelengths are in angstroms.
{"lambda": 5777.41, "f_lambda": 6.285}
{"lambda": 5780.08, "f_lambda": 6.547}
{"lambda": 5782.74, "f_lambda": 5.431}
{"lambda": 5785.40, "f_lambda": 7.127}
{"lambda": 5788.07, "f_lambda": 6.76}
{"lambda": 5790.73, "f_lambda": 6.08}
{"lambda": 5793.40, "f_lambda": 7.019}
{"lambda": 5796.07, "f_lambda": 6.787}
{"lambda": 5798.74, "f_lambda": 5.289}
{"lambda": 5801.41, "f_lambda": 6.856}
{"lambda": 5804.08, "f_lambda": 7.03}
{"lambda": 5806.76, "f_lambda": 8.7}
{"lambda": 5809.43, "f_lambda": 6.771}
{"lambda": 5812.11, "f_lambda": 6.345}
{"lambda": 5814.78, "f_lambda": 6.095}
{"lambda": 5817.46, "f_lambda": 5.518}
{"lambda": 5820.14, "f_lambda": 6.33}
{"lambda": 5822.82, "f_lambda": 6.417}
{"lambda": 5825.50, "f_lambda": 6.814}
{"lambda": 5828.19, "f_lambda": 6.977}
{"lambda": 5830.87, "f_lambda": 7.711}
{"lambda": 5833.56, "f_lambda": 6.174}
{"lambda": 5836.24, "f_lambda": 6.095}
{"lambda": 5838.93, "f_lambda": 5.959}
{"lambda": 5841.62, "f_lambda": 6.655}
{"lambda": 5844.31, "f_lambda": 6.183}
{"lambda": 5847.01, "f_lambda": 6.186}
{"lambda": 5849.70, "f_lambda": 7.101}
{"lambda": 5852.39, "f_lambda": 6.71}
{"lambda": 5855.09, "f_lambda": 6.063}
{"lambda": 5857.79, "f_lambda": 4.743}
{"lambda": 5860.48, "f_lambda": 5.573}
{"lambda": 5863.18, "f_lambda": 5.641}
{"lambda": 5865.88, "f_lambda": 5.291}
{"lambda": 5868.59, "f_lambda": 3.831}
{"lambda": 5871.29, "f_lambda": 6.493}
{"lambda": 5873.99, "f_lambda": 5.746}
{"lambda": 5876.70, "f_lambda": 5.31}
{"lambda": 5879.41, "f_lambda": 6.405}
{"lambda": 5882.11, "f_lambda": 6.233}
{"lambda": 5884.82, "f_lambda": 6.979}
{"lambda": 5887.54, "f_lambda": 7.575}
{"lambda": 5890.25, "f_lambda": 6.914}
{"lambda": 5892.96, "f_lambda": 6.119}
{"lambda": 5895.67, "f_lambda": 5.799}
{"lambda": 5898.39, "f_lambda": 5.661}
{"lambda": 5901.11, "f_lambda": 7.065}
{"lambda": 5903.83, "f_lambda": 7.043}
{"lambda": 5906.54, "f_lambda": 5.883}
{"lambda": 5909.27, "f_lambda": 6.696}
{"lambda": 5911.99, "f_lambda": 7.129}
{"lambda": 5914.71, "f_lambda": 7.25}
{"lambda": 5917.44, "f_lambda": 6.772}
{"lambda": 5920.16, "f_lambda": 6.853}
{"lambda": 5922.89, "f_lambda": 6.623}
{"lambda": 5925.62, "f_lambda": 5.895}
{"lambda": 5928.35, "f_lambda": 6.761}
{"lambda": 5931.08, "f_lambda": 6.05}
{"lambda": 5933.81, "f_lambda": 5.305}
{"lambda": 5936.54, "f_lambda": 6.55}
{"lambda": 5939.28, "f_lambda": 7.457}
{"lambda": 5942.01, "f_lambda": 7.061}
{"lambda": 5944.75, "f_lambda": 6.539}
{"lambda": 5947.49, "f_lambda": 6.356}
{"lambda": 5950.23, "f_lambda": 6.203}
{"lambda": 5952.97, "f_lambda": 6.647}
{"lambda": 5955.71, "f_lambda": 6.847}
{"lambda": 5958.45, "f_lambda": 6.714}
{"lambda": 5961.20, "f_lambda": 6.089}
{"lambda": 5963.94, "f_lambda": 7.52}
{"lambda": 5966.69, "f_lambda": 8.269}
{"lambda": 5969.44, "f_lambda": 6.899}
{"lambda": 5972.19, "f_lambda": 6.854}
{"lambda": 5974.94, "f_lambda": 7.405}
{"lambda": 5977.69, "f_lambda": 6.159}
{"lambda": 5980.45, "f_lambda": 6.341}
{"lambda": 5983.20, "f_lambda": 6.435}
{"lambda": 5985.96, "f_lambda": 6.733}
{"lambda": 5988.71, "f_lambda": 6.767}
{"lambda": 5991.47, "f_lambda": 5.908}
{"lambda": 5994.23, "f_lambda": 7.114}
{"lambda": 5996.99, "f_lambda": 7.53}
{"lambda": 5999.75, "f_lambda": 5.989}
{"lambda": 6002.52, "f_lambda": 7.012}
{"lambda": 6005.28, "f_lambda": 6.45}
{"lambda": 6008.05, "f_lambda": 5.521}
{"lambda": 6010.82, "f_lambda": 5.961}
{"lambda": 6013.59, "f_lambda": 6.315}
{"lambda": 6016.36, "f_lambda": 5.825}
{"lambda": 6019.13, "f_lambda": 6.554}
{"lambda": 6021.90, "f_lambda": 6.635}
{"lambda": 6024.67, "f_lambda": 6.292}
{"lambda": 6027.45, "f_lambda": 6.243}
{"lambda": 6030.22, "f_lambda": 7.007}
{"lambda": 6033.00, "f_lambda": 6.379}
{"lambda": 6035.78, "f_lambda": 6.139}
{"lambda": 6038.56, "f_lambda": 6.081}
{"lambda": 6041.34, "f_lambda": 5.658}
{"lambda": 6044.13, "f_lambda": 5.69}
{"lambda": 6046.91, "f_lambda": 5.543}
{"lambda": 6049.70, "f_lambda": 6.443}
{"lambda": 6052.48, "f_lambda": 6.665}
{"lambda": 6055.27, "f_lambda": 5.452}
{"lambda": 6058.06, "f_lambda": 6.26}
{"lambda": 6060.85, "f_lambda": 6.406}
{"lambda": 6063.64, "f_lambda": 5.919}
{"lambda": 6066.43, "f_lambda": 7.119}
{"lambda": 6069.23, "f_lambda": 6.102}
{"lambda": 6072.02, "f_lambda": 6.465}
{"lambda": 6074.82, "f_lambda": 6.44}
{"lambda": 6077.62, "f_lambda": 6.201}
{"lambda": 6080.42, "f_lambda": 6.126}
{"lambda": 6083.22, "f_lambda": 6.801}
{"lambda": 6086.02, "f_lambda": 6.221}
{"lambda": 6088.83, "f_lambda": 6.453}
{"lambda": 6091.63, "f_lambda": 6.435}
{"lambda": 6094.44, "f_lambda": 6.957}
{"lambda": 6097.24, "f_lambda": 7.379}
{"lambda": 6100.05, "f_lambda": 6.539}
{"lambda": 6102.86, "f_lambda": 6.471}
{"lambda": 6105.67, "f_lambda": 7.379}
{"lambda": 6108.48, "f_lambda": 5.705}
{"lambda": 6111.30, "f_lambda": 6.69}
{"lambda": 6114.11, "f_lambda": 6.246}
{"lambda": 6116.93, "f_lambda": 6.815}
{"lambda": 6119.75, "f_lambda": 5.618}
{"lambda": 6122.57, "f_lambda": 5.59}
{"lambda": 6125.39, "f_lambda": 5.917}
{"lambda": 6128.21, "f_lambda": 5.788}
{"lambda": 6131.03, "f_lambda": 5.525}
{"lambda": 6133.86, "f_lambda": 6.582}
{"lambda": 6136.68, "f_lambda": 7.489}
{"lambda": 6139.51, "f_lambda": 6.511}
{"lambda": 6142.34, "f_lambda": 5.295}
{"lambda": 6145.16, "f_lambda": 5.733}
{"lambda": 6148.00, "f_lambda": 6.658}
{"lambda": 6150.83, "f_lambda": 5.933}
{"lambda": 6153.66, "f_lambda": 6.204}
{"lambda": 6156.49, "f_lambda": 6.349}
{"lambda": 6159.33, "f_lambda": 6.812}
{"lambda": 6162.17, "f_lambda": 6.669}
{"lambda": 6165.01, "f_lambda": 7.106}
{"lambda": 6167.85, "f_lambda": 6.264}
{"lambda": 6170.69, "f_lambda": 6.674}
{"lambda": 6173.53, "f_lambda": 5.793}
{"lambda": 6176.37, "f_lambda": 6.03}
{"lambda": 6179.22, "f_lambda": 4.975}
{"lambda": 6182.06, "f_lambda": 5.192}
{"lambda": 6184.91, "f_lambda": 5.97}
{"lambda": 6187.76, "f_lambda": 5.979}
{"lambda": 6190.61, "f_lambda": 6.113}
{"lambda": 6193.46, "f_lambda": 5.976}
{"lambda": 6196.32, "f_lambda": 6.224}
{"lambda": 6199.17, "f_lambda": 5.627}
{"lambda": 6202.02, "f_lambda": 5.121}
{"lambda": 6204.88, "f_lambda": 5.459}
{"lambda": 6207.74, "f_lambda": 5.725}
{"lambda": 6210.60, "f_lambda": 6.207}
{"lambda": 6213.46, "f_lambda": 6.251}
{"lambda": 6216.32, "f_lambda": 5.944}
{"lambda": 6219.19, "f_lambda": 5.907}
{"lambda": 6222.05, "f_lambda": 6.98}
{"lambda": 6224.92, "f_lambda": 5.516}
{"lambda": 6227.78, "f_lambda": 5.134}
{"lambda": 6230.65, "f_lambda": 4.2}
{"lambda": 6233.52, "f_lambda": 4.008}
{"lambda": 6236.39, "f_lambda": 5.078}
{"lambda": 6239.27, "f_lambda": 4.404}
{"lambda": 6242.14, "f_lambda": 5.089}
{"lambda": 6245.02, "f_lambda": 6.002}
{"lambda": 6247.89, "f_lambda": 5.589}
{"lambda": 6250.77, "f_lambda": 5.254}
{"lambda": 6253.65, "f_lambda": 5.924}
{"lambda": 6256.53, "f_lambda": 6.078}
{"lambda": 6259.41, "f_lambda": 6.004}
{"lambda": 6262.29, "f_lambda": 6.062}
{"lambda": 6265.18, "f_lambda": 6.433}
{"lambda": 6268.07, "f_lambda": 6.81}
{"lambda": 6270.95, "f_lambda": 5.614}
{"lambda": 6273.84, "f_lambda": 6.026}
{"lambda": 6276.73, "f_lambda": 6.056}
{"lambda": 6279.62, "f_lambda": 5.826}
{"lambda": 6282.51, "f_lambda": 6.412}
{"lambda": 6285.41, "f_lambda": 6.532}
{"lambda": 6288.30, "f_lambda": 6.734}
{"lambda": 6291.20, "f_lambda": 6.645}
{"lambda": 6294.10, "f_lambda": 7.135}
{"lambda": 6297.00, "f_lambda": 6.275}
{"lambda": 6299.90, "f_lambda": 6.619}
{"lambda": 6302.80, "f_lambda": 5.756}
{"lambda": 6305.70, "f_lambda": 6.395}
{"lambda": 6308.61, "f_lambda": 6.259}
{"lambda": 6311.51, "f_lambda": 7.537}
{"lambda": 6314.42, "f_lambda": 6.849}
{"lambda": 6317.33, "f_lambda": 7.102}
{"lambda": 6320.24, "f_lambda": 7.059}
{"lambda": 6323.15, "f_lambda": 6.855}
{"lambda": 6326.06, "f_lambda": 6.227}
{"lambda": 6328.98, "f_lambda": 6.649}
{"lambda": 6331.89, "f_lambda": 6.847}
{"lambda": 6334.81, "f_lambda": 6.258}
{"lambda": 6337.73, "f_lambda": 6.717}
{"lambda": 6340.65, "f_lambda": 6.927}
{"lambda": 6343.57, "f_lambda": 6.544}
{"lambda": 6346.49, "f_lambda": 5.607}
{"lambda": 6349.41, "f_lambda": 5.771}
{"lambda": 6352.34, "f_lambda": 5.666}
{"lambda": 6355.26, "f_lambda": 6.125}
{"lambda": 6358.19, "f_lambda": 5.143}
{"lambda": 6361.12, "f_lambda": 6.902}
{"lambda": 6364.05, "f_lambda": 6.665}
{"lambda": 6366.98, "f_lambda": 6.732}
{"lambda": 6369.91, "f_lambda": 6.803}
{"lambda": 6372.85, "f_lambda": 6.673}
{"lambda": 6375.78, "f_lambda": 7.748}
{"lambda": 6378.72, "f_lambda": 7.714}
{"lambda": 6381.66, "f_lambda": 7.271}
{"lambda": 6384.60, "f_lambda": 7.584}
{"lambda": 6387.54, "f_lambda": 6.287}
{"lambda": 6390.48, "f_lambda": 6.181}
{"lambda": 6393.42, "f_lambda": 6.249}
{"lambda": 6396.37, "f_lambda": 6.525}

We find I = 0.16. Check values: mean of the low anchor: 6.13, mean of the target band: 5.56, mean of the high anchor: 6.54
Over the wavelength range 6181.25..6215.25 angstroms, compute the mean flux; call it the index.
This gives 5.83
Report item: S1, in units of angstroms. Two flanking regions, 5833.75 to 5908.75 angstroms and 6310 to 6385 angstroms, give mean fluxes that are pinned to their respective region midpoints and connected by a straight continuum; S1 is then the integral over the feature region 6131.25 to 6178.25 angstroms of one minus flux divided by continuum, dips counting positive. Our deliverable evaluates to 0.8 angstroms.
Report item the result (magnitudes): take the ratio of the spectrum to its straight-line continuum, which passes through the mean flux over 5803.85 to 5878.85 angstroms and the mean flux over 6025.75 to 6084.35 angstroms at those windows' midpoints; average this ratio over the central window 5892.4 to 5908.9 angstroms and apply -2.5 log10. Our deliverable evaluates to -0.01 mag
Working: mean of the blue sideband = 6.22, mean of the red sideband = 6.24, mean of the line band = 6.29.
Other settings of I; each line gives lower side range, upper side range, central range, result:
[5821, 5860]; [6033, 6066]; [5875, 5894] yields -0.03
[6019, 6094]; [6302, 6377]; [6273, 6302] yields 0.01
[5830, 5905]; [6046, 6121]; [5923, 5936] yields 0.03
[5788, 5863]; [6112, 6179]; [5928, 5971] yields -0.06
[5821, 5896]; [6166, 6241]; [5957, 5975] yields -0.17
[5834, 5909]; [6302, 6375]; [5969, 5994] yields -0.07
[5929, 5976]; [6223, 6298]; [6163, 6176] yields -0.06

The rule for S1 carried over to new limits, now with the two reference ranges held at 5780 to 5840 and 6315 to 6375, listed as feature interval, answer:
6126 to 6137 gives 0.5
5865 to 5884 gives 2.6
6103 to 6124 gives 0.7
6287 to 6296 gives -0.4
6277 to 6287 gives 0.4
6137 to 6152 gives 0.9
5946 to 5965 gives -0.2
